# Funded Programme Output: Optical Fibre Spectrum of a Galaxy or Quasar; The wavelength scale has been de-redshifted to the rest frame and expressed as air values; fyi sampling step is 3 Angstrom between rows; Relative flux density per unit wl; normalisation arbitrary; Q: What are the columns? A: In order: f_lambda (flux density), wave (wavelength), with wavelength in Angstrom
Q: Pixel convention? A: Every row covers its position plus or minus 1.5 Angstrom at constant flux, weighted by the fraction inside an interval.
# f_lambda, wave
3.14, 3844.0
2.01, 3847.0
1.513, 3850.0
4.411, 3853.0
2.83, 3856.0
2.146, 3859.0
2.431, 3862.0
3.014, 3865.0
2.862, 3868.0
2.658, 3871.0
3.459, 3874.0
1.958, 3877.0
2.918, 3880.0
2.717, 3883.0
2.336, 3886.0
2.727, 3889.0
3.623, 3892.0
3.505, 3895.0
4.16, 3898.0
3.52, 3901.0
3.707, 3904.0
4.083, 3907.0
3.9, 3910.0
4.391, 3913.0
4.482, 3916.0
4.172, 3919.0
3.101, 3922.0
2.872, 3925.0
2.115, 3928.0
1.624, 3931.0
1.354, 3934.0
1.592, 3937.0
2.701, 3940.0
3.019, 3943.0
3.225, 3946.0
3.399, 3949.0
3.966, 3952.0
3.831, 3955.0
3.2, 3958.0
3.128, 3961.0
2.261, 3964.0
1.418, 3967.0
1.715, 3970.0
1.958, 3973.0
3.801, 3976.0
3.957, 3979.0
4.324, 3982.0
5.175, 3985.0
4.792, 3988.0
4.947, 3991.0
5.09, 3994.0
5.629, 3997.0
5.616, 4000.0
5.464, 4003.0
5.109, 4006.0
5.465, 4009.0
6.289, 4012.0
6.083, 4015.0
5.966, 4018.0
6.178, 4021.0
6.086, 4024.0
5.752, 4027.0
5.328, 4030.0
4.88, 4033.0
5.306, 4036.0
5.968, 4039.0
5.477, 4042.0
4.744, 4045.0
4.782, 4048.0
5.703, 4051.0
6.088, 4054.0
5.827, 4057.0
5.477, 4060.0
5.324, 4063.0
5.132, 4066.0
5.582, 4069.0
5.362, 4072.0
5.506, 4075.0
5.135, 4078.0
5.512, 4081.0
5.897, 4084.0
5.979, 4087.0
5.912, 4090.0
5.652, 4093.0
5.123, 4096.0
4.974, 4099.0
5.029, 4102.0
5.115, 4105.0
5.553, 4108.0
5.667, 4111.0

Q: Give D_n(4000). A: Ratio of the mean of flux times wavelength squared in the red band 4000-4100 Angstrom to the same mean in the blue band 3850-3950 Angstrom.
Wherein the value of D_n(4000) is 1.97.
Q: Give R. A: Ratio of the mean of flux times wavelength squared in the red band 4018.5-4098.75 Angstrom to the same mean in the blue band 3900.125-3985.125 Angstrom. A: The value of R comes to 1.87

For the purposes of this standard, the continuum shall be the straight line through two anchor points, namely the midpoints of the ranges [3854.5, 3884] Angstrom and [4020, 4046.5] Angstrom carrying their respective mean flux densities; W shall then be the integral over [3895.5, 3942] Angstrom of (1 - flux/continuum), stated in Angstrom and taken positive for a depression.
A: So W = 3.9 Angstrom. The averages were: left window 2.7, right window 5.51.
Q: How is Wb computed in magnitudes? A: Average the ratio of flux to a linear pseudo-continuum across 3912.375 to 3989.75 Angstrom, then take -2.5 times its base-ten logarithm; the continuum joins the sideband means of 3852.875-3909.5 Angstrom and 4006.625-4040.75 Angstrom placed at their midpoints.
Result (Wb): 0.36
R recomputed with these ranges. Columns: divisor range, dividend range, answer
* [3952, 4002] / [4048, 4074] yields 1.50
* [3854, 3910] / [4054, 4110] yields 1.97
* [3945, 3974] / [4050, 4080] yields 2.06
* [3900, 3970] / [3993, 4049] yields 1.90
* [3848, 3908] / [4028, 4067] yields 1.95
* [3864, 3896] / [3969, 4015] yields 1.73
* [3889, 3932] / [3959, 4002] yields 1.14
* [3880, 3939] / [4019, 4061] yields 1.88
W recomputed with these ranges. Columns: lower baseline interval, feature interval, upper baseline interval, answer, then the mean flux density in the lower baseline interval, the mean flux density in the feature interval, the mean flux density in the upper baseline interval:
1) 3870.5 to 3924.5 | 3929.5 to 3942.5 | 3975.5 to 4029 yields 7.01 Angstrom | 3.42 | 1.91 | 5.35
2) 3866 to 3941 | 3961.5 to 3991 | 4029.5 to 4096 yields 6.03 Angstrom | 3.06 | 3.35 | 5.47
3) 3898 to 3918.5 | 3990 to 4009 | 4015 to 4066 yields -0.92 Angstrom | 4.03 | 5.33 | 5.56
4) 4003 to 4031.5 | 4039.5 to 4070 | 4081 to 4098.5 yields 1.54 Angstrom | 5.79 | 5.43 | 5.65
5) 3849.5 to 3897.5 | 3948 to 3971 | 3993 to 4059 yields 7.84 Angstrom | 2.87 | 2.88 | 5.59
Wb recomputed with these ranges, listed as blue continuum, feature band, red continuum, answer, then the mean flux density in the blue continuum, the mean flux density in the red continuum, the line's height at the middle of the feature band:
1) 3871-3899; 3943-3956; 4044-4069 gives 0.112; 3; 5.41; 3.91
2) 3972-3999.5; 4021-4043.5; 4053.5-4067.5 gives -0.091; 4.5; 5.53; 5.14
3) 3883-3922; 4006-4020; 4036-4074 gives -0.183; 3.66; 5.45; 4.96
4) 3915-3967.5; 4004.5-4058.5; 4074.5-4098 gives -0.232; 2.87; 5.58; 4.56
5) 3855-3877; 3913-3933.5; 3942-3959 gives 0.043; 2.71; 3.46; 3.22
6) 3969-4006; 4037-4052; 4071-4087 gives -0.042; 4.44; 5.53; 5.12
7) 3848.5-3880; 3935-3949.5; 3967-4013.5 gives 0.388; 2.74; 4.52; 3.84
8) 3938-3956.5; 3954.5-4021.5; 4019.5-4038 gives 0.038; 3.31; 5.6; 4.45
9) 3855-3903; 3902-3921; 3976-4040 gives -0.151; 2.94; 5.36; 3.55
